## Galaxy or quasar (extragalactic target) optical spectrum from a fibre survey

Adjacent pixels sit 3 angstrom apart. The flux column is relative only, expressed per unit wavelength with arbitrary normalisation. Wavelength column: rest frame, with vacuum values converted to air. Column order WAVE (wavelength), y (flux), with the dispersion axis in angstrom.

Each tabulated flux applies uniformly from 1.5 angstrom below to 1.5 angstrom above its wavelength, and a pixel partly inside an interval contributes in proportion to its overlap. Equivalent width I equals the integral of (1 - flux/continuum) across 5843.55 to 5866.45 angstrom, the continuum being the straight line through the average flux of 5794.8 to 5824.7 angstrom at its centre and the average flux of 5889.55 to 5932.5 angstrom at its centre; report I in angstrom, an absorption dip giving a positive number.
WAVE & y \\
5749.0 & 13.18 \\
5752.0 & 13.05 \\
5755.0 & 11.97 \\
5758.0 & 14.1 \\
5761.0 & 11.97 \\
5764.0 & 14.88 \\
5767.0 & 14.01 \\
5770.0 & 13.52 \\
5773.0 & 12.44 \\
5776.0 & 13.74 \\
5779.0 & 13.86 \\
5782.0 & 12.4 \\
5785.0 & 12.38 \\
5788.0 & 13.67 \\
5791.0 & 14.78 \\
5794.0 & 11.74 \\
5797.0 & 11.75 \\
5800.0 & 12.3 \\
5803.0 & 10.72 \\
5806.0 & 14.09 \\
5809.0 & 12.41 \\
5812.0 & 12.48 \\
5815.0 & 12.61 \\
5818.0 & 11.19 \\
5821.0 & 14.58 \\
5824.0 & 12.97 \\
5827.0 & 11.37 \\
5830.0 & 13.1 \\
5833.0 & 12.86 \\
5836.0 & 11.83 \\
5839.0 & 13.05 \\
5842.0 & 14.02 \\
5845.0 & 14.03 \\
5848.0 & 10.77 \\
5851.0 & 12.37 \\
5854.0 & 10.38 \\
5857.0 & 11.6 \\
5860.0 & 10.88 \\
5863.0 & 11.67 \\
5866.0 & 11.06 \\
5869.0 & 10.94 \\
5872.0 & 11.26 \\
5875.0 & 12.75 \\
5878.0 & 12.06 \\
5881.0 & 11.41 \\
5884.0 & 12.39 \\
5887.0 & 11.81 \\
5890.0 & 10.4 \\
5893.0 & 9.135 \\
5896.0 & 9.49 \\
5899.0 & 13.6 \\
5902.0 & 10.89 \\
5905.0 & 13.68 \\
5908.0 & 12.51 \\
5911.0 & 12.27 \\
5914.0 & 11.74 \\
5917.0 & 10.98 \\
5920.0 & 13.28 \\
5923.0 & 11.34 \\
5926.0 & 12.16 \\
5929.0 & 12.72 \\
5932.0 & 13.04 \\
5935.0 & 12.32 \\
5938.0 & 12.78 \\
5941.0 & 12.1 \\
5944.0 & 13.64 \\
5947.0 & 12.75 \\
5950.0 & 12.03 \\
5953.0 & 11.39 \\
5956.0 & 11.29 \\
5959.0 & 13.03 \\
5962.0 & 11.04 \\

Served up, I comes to 1.1 angstrom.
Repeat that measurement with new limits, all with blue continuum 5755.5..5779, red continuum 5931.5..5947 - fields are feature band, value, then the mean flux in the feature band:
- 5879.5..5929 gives 4.5 angstrom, 11.7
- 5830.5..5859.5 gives 1.9 angstrom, 12.3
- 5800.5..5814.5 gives 0.9 angstrom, 12.4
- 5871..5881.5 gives 0.9 angstrom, 11.9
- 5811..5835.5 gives 1.2 angstrom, 12.6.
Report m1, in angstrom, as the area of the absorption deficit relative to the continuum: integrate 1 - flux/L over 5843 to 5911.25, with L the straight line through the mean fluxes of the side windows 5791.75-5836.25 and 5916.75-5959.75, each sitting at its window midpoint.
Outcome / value 4.3 angstrom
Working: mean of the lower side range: 12.5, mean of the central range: 11.6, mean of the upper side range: 12.4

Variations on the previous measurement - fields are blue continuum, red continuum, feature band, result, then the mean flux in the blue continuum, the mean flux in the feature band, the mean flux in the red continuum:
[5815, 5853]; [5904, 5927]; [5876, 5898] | 2.33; 12.6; 11.1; 12.2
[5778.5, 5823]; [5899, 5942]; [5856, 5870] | 1.43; 12.7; 11.2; 12.3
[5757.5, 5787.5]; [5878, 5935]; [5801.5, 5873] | 2.42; 13.3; 12.2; 11.8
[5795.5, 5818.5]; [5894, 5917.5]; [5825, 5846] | -1.28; 12.2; 12.9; 11.9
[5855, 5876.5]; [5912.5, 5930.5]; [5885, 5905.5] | 0.97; 11.4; 11.2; 12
